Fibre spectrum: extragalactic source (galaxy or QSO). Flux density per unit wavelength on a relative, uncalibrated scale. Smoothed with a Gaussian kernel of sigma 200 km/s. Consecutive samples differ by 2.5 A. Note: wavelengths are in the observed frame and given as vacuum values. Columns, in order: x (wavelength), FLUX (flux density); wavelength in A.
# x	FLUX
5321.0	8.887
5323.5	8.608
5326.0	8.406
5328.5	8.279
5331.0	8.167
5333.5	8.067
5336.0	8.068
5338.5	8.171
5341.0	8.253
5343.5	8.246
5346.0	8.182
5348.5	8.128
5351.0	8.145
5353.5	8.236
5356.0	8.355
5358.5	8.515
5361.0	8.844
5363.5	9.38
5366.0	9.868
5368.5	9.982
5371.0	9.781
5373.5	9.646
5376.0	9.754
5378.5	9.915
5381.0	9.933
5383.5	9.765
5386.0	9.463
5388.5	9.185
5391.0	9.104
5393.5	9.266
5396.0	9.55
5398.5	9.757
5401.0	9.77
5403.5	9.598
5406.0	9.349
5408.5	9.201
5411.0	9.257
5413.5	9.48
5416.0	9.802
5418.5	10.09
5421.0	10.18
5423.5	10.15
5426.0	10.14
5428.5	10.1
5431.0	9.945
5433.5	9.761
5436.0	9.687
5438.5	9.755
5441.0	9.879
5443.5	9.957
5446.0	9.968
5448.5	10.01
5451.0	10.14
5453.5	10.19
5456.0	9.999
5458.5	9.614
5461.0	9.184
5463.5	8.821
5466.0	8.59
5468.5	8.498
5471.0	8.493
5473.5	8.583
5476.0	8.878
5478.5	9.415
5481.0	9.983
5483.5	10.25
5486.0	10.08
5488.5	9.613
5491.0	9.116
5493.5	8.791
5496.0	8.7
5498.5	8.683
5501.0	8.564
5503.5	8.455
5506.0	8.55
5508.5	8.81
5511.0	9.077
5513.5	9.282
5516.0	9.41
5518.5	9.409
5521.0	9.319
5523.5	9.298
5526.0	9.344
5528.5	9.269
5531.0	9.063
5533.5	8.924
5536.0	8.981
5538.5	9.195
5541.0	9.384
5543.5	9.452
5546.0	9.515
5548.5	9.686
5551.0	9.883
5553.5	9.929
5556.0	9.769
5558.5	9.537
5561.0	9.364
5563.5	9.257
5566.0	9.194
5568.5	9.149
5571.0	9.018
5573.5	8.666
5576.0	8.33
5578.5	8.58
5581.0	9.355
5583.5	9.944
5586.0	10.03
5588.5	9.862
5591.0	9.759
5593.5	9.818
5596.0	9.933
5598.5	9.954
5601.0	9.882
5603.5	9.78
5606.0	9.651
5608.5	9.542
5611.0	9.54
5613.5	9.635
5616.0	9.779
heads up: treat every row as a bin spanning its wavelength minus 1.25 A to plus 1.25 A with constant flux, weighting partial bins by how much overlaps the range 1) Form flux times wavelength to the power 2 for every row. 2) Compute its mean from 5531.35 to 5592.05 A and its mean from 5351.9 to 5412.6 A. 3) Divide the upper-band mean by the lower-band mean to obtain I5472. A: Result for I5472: 1.1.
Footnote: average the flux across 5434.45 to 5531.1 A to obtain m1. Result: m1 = 9.3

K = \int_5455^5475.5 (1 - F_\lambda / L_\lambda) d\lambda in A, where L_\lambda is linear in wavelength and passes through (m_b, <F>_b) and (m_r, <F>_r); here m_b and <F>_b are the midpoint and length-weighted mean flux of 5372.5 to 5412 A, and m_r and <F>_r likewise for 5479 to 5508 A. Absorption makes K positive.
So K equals 0.68 A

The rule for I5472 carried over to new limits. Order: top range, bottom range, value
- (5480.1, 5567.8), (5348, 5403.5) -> 1.05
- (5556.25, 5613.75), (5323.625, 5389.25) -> 1.16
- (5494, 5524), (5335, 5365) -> 1.13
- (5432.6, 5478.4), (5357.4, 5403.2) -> 1.02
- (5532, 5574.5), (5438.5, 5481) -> 1.03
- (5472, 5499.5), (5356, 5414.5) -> 1.02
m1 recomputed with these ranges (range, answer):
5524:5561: 9.42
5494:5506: 8.61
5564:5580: 8.85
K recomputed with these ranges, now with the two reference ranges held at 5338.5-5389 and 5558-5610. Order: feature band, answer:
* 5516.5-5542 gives 0.4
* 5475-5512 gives 0.6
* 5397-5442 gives -3.0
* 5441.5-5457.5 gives -1.4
